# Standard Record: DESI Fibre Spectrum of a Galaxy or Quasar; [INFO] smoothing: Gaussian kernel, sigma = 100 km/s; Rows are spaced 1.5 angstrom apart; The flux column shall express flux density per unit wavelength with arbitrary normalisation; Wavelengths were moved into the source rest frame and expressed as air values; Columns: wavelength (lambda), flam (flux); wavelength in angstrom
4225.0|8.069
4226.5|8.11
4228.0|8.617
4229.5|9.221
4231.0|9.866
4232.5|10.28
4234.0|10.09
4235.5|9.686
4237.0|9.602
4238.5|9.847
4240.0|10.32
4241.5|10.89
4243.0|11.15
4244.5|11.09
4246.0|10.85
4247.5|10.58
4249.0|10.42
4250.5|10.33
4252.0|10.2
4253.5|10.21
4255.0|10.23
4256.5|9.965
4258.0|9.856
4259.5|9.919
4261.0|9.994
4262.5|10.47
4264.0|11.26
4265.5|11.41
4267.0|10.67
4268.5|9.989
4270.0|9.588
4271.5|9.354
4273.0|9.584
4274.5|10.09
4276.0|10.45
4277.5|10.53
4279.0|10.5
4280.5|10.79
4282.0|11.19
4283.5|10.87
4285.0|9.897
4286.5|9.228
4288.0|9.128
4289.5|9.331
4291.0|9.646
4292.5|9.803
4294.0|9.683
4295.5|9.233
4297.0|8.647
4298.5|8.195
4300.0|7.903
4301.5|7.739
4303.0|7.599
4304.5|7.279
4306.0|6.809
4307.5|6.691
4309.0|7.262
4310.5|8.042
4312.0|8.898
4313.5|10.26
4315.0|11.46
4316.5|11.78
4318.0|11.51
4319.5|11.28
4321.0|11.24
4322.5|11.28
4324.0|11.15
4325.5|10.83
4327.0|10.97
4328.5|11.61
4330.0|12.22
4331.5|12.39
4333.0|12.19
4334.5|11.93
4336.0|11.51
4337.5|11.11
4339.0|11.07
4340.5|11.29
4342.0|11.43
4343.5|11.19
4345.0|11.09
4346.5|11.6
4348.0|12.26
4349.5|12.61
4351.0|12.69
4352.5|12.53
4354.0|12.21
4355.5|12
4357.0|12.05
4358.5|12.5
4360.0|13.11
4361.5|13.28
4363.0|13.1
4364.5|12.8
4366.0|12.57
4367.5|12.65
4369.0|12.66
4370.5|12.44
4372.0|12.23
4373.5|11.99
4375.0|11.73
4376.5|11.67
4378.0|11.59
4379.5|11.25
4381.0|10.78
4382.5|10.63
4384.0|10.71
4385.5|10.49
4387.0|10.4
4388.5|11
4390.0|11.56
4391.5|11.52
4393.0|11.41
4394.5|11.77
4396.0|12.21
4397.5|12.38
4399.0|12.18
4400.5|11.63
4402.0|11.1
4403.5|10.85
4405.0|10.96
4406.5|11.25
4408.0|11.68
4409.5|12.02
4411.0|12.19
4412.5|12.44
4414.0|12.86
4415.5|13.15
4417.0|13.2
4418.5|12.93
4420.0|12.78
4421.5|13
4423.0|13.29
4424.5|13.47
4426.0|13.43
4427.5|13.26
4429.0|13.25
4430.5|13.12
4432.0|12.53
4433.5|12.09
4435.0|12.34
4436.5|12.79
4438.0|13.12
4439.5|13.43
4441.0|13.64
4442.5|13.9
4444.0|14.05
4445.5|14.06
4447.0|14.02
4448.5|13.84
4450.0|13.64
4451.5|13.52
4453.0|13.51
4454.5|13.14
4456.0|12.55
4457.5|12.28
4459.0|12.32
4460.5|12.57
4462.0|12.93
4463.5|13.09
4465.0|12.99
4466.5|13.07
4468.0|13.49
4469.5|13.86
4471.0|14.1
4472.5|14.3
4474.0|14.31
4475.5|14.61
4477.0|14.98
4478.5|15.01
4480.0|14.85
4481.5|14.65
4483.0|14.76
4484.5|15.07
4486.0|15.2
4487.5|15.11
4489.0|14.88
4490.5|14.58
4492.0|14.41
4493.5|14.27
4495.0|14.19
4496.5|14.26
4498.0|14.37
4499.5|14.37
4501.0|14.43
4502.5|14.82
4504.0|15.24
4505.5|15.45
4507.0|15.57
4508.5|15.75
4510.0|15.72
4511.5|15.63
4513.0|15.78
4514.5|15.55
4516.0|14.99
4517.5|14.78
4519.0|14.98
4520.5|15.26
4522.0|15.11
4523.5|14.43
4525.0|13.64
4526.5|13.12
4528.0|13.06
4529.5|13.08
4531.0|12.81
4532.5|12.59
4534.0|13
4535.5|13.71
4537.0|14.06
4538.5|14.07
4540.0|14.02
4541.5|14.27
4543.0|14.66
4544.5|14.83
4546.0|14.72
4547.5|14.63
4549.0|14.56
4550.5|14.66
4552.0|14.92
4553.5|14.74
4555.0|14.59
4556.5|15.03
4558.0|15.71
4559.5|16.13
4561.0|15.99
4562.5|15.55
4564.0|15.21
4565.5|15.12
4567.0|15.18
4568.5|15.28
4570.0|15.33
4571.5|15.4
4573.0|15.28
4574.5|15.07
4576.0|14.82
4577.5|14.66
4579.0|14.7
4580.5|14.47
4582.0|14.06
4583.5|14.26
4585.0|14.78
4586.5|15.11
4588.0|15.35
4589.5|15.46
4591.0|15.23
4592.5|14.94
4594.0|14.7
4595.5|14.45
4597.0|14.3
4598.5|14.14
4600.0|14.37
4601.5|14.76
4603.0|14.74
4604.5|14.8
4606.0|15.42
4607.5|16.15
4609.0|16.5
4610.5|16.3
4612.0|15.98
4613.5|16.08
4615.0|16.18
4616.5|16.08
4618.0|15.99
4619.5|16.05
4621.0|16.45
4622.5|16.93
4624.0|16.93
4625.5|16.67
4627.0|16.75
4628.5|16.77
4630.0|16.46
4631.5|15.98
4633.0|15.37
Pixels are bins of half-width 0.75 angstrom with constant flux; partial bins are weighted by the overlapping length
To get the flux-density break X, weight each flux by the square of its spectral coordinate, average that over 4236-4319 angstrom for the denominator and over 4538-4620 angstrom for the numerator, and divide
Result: 1.77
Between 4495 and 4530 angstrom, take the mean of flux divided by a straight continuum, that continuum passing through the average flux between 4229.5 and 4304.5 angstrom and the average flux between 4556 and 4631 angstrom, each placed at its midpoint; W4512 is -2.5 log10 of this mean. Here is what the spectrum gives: -0.052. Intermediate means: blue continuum 9.93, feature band 14.8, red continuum 15.4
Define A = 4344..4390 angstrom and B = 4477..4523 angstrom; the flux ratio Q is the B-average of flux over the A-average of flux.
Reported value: 1.3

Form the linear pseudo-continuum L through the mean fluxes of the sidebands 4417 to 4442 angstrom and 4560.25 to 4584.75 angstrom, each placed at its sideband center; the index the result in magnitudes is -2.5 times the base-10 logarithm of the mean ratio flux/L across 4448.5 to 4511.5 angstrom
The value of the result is -0.04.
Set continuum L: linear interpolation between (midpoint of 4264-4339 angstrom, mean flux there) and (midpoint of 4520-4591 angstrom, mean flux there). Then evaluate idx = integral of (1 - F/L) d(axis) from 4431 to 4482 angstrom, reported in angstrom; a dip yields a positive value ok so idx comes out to -2.7 angstrom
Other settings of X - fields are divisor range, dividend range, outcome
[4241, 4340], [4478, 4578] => 1.62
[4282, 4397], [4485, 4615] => 1.49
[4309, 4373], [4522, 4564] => 1.34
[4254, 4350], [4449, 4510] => 1.50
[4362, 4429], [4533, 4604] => 1.33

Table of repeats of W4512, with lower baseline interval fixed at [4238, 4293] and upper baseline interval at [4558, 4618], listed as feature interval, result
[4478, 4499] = -0.077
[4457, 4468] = 0.039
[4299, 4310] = 0.422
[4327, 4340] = -0.037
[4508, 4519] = -0.100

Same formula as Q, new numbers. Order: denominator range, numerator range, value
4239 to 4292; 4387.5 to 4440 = 1.20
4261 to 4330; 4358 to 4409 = 1.20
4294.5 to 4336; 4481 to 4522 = 1.51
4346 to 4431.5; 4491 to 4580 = 1.21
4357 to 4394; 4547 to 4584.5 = 1.27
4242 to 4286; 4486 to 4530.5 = 1.42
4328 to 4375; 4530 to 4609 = 1.22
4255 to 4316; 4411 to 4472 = 1.39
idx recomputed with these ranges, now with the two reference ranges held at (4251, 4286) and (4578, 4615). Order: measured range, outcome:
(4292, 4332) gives 4.6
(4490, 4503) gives -0.8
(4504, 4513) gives -1.2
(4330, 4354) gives -1.0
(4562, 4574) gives -0.5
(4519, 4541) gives 0.5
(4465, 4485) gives -1.5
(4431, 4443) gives -0.2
